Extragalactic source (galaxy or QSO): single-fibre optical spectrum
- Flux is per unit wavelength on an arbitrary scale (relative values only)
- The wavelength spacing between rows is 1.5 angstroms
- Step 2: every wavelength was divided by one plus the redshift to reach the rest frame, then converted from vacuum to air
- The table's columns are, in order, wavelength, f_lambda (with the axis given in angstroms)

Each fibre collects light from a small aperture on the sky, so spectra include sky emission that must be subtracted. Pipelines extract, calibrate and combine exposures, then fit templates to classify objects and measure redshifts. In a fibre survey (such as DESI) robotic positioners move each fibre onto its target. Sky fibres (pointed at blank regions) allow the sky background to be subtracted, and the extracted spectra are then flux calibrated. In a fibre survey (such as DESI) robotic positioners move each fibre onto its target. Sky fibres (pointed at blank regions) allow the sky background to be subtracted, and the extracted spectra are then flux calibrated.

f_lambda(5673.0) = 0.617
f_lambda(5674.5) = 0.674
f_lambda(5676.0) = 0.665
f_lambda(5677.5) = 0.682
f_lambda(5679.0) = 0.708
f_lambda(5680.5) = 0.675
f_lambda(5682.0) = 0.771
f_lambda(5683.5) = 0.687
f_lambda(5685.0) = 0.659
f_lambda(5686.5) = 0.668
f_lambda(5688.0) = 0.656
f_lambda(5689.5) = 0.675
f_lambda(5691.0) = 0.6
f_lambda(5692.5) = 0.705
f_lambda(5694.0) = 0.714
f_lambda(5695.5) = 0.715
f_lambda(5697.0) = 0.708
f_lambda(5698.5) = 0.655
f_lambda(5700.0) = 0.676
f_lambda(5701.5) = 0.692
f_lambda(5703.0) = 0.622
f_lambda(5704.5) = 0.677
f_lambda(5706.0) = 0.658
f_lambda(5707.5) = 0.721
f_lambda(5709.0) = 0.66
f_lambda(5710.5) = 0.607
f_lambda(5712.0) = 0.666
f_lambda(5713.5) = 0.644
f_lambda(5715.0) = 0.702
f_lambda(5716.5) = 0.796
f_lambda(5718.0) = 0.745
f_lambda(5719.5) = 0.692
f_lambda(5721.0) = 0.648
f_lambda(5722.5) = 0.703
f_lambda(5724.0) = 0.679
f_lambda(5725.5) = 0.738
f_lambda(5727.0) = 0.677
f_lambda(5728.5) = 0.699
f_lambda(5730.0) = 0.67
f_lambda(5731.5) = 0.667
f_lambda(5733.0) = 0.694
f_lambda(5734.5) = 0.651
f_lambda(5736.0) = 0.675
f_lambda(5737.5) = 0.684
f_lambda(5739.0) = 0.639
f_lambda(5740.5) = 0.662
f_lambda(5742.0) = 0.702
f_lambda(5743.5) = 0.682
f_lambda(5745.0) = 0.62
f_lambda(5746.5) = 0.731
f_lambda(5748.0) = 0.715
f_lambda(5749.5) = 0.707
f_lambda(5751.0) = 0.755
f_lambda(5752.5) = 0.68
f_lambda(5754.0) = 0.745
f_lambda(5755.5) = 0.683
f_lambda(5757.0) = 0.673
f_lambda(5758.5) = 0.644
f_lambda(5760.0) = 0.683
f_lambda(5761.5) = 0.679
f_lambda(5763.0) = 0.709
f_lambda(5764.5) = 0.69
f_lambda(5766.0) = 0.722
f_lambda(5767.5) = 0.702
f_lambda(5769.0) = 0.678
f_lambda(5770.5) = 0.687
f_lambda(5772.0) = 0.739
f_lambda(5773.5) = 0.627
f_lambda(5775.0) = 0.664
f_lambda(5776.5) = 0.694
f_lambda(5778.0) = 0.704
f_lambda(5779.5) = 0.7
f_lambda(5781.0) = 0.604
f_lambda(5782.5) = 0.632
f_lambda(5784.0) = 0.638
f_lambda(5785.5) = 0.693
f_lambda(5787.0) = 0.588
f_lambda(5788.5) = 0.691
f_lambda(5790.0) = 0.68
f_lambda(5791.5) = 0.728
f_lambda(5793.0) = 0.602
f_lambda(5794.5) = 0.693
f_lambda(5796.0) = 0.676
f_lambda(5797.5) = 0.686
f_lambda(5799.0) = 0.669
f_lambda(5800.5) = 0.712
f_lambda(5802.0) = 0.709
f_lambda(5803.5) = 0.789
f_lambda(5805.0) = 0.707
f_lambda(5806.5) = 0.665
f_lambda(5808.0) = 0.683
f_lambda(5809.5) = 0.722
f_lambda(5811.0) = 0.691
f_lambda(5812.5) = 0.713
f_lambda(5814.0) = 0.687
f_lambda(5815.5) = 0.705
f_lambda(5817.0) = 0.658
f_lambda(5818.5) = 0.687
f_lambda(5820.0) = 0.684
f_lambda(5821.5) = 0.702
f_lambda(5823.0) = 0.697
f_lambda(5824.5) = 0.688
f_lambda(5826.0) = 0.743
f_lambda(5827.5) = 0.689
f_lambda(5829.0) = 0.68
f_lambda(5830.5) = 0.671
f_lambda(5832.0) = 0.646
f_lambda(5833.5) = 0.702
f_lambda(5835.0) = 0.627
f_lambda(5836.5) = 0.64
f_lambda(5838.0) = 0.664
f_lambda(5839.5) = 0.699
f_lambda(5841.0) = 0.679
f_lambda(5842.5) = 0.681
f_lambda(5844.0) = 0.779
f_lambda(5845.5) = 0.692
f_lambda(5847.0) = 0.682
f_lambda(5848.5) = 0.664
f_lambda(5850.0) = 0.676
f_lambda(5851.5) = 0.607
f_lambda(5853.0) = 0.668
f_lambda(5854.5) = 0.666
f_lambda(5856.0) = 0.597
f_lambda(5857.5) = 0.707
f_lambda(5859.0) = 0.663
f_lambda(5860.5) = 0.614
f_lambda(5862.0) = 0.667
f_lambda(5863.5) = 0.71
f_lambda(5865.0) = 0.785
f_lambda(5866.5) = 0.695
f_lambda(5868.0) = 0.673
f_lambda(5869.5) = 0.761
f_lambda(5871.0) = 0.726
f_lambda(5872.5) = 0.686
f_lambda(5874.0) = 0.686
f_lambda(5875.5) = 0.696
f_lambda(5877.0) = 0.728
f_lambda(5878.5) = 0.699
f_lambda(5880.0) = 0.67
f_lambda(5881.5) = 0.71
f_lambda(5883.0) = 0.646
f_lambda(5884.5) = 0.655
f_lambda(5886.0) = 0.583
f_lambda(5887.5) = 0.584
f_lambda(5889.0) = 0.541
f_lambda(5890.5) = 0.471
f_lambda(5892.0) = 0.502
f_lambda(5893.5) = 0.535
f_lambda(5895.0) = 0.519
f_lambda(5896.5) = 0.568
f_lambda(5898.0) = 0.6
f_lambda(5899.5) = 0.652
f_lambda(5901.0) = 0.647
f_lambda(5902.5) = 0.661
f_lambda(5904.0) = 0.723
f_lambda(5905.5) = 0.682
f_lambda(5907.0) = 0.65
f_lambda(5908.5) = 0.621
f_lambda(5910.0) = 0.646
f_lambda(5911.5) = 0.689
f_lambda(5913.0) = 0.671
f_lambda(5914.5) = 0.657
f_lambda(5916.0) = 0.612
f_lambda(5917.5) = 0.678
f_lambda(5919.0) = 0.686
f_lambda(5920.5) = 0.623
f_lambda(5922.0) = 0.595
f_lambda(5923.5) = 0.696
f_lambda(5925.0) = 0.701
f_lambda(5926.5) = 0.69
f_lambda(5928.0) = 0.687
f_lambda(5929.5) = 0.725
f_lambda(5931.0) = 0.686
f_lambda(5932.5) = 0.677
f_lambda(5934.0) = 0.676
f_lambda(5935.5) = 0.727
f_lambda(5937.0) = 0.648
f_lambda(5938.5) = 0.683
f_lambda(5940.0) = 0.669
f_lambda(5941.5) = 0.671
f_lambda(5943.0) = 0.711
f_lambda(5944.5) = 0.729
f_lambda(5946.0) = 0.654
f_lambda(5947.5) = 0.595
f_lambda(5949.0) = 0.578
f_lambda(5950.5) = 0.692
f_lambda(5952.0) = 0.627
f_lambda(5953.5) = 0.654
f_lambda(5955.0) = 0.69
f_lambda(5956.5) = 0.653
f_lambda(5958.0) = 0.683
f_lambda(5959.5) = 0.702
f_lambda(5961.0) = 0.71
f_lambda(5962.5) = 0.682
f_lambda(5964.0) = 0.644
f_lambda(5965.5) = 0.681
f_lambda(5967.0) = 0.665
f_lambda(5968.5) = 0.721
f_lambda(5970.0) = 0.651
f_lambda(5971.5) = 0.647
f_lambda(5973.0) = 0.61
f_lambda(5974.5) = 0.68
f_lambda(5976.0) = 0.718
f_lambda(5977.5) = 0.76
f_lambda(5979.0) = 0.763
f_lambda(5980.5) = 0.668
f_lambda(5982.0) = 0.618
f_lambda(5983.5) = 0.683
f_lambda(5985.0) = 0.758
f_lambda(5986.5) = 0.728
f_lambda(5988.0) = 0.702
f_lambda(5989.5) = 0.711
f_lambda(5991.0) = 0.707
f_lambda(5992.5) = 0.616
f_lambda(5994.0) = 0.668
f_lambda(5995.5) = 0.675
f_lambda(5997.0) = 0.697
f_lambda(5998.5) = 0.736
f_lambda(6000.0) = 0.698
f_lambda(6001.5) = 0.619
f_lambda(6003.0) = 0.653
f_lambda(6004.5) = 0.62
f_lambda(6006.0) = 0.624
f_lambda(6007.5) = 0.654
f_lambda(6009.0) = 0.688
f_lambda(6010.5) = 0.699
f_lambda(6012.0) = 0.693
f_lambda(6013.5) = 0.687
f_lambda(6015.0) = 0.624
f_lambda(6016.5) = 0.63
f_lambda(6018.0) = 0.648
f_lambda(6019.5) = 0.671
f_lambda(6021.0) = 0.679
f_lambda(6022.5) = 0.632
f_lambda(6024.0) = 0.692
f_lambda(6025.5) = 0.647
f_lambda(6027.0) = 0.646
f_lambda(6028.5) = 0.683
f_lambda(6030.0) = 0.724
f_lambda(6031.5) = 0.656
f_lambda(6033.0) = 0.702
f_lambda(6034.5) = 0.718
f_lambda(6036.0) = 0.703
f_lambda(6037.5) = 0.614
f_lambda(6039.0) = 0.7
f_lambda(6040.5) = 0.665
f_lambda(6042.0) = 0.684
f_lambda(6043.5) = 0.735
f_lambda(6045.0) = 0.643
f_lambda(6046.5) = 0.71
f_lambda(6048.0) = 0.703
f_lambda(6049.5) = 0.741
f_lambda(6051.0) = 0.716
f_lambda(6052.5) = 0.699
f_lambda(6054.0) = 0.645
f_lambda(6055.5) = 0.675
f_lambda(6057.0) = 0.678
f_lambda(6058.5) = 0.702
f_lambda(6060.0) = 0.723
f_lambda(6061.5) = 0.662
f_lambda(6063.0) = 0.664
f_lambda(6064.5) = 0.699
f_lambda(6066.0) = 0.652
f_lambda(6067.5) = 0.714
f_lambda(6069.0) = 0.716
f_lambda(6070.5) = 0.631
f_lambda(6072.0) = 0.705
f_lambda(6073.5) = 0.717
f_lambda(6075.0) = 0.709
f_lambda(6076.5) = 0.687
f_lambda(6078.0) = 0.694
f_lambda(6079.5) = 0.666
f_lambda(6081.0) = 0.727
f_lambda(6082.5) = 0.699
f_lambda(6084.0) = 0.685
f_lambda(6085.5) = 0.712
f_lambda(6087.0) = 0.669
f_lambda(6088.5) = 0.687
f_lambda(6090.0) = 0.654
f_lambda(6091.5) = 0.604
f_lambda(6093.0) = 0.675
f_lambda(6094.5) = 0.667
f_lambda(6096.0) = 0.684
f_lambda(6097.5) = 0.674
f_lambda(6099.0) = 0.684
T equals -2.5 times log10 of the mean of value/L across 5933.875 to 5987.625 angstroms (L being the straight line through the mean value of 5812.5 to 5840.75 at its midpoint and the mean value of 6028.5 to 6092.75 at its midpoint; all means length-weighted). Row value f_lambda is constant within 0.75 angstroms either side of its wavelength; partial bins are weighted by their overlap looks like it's 0.01 mag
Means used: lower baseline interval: 0.682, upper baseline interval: 0.688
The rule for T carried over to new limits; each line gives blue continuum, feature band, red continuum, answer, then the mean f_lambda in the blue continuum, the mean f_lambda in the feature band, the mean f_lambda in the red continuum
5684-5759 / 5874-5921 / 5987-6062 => 0.08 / 0.683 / 0.633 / 0.678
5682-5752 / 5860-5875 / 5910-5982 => -0.04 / 0.684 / 0.702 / 0.674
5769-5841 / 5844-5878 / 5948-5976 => -0.02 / 0.682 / 0.686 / 0.666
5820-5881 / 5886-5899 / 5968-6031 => 0.25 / 0.685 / 0.545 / 0.677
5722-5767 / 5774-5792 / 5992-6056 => 0.03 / 0.689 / 0.667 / 0.675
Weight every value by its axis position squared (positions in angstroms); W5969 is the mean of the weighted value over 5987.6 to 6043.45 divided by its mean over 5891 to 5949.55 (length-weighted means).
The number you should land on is 1.07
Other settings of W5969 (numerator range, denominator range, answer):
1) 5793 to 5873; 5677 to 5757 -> 1.04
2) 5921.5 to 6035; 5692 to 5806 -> 1.07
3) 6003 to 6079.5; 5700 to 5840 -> 1.09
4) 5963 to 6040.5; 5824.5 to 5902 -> 1.08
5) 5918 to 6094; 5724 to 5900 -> 1.08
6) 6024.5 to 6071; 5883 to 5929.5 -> 1.14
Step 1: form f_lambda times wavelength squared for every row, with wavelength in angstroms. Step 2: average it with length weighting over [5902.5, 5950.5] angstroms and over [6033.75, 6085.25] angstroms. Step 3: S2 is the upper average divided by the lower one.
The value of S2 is 1.08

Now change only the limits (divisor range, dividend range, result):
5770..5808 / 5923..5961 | 1.05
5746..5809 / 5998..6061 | 1.07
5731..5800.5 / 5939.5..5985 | 1.06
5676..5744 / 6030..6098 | 1.13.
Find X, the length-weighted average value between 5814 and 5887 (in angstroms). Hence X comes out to 0.682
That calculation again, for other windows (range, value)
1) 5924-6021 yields 0.677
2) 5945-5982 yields 0.671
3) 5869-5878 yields 0.712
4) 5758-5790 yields 0.675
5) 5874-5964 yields 0.653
